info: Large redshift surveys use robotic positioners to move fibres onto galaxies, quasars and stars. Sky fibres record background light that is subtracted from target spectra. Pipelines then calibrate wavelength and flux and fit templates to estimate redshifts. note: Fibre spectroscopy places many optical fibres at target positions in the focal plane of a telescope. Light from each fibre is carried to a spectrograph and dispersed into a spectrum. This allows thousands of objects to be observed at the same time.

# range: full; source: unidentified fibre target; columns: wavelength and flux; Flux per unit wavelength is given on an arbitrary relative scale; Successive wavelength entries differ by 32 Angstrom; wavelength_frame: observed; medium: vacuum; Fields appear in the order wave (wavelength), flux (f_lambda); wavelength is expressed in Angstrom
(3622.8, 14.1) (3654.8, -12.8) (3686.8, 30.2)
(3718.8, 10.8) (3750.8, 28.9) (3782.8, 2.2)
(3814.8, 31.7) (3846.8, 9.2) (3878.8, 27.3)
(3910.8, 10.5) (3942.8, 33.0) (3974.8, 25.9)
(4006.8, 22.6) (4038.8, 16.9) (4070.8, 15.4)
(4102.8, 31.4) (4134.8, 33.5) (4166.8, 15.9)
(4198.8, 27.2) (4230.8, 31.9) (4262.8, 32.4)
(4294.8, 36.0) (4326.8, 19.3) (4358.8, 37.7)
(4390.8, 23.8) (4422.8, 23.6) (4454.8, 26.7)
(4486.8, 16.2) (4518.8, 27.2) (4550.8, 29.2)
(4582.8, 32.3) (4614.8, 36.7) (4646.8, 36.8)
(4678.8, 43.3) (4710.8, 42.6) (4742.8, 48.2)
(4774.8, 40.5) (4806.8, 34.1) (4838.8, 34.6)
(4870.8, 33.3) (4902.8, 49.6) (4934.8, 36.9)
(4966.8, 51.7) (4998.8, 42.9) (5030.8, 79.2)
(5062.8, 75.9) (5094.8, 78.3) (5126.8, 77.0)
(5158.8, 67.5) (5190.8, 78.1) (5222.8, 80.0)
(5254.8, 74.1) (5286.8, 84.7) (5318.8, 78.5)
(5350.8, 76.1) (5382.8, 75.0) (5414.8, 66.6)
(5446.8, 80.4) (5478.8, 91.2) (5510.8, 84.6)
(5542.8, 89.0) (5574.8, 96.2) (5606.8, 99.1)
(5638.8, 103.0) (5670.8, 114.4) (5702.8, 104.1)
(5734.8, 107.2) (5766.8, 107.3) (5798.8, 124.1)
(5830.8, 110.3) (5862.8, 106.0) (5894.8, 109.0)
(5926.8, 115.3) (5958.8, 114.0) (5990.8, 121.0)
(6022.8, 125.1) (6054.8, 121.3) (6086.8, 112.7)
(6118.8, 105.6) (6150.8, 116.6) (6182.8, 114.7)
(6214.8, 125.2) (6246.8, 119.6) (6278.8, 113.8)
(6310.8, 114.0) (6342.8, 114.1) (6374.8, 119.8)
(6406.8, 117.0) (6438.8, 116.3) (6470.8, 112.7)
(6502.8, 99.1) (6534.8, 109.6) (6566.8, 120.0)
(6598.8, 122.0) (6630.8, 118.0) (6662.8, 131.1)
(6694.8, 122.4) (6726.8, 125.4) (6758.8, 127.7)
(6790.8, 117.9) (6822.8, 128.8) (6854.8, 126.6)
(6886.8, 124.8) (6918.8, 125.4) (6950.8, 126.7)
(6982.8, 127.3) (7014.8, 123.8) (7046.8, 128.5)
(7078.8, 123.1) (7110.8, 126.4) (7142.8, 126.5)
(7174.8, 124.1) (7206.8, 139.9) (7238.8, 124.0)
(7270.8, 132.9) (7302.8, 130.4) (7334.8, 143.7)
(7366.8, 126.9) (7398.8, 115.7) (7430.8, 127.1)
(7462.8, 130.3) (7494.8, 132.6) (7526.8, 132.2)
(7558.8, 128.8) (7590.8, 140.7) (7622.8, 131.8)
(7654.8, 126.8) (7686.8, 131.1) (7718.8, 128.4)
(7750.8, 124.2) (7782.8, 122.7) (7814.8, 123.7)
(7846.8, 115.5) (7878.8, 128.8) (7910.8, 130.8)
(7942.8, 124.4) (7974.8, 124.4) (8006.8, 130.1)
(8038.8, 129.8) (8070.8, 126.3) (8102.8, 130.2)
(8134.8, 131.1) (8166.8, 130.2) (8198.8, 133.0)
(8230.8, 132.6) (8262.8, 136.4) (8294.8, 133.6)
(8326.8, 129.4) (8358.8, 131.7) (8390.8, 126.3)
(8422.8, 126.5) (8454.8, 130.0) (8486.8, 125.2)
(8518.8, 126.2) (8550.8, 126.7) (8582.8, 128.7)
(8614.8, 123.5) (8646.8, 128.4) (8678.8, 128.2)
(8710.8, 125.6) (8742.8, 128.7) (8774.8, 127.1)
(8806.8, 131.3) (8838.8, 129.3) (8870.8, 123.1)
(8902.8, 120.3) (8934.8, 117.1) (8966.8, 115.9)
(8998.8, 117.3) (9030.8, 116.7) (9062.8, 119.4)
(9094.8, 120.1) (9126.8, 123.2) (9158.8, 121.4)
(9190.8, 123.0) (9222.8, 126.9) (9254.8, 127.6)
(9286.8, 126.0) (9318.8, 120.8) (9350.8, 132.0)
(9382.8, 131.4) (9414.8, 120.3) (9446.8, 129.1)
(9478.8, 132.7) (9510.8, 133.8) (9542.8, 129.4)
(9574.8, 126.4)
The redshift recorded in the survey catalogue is 0.26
